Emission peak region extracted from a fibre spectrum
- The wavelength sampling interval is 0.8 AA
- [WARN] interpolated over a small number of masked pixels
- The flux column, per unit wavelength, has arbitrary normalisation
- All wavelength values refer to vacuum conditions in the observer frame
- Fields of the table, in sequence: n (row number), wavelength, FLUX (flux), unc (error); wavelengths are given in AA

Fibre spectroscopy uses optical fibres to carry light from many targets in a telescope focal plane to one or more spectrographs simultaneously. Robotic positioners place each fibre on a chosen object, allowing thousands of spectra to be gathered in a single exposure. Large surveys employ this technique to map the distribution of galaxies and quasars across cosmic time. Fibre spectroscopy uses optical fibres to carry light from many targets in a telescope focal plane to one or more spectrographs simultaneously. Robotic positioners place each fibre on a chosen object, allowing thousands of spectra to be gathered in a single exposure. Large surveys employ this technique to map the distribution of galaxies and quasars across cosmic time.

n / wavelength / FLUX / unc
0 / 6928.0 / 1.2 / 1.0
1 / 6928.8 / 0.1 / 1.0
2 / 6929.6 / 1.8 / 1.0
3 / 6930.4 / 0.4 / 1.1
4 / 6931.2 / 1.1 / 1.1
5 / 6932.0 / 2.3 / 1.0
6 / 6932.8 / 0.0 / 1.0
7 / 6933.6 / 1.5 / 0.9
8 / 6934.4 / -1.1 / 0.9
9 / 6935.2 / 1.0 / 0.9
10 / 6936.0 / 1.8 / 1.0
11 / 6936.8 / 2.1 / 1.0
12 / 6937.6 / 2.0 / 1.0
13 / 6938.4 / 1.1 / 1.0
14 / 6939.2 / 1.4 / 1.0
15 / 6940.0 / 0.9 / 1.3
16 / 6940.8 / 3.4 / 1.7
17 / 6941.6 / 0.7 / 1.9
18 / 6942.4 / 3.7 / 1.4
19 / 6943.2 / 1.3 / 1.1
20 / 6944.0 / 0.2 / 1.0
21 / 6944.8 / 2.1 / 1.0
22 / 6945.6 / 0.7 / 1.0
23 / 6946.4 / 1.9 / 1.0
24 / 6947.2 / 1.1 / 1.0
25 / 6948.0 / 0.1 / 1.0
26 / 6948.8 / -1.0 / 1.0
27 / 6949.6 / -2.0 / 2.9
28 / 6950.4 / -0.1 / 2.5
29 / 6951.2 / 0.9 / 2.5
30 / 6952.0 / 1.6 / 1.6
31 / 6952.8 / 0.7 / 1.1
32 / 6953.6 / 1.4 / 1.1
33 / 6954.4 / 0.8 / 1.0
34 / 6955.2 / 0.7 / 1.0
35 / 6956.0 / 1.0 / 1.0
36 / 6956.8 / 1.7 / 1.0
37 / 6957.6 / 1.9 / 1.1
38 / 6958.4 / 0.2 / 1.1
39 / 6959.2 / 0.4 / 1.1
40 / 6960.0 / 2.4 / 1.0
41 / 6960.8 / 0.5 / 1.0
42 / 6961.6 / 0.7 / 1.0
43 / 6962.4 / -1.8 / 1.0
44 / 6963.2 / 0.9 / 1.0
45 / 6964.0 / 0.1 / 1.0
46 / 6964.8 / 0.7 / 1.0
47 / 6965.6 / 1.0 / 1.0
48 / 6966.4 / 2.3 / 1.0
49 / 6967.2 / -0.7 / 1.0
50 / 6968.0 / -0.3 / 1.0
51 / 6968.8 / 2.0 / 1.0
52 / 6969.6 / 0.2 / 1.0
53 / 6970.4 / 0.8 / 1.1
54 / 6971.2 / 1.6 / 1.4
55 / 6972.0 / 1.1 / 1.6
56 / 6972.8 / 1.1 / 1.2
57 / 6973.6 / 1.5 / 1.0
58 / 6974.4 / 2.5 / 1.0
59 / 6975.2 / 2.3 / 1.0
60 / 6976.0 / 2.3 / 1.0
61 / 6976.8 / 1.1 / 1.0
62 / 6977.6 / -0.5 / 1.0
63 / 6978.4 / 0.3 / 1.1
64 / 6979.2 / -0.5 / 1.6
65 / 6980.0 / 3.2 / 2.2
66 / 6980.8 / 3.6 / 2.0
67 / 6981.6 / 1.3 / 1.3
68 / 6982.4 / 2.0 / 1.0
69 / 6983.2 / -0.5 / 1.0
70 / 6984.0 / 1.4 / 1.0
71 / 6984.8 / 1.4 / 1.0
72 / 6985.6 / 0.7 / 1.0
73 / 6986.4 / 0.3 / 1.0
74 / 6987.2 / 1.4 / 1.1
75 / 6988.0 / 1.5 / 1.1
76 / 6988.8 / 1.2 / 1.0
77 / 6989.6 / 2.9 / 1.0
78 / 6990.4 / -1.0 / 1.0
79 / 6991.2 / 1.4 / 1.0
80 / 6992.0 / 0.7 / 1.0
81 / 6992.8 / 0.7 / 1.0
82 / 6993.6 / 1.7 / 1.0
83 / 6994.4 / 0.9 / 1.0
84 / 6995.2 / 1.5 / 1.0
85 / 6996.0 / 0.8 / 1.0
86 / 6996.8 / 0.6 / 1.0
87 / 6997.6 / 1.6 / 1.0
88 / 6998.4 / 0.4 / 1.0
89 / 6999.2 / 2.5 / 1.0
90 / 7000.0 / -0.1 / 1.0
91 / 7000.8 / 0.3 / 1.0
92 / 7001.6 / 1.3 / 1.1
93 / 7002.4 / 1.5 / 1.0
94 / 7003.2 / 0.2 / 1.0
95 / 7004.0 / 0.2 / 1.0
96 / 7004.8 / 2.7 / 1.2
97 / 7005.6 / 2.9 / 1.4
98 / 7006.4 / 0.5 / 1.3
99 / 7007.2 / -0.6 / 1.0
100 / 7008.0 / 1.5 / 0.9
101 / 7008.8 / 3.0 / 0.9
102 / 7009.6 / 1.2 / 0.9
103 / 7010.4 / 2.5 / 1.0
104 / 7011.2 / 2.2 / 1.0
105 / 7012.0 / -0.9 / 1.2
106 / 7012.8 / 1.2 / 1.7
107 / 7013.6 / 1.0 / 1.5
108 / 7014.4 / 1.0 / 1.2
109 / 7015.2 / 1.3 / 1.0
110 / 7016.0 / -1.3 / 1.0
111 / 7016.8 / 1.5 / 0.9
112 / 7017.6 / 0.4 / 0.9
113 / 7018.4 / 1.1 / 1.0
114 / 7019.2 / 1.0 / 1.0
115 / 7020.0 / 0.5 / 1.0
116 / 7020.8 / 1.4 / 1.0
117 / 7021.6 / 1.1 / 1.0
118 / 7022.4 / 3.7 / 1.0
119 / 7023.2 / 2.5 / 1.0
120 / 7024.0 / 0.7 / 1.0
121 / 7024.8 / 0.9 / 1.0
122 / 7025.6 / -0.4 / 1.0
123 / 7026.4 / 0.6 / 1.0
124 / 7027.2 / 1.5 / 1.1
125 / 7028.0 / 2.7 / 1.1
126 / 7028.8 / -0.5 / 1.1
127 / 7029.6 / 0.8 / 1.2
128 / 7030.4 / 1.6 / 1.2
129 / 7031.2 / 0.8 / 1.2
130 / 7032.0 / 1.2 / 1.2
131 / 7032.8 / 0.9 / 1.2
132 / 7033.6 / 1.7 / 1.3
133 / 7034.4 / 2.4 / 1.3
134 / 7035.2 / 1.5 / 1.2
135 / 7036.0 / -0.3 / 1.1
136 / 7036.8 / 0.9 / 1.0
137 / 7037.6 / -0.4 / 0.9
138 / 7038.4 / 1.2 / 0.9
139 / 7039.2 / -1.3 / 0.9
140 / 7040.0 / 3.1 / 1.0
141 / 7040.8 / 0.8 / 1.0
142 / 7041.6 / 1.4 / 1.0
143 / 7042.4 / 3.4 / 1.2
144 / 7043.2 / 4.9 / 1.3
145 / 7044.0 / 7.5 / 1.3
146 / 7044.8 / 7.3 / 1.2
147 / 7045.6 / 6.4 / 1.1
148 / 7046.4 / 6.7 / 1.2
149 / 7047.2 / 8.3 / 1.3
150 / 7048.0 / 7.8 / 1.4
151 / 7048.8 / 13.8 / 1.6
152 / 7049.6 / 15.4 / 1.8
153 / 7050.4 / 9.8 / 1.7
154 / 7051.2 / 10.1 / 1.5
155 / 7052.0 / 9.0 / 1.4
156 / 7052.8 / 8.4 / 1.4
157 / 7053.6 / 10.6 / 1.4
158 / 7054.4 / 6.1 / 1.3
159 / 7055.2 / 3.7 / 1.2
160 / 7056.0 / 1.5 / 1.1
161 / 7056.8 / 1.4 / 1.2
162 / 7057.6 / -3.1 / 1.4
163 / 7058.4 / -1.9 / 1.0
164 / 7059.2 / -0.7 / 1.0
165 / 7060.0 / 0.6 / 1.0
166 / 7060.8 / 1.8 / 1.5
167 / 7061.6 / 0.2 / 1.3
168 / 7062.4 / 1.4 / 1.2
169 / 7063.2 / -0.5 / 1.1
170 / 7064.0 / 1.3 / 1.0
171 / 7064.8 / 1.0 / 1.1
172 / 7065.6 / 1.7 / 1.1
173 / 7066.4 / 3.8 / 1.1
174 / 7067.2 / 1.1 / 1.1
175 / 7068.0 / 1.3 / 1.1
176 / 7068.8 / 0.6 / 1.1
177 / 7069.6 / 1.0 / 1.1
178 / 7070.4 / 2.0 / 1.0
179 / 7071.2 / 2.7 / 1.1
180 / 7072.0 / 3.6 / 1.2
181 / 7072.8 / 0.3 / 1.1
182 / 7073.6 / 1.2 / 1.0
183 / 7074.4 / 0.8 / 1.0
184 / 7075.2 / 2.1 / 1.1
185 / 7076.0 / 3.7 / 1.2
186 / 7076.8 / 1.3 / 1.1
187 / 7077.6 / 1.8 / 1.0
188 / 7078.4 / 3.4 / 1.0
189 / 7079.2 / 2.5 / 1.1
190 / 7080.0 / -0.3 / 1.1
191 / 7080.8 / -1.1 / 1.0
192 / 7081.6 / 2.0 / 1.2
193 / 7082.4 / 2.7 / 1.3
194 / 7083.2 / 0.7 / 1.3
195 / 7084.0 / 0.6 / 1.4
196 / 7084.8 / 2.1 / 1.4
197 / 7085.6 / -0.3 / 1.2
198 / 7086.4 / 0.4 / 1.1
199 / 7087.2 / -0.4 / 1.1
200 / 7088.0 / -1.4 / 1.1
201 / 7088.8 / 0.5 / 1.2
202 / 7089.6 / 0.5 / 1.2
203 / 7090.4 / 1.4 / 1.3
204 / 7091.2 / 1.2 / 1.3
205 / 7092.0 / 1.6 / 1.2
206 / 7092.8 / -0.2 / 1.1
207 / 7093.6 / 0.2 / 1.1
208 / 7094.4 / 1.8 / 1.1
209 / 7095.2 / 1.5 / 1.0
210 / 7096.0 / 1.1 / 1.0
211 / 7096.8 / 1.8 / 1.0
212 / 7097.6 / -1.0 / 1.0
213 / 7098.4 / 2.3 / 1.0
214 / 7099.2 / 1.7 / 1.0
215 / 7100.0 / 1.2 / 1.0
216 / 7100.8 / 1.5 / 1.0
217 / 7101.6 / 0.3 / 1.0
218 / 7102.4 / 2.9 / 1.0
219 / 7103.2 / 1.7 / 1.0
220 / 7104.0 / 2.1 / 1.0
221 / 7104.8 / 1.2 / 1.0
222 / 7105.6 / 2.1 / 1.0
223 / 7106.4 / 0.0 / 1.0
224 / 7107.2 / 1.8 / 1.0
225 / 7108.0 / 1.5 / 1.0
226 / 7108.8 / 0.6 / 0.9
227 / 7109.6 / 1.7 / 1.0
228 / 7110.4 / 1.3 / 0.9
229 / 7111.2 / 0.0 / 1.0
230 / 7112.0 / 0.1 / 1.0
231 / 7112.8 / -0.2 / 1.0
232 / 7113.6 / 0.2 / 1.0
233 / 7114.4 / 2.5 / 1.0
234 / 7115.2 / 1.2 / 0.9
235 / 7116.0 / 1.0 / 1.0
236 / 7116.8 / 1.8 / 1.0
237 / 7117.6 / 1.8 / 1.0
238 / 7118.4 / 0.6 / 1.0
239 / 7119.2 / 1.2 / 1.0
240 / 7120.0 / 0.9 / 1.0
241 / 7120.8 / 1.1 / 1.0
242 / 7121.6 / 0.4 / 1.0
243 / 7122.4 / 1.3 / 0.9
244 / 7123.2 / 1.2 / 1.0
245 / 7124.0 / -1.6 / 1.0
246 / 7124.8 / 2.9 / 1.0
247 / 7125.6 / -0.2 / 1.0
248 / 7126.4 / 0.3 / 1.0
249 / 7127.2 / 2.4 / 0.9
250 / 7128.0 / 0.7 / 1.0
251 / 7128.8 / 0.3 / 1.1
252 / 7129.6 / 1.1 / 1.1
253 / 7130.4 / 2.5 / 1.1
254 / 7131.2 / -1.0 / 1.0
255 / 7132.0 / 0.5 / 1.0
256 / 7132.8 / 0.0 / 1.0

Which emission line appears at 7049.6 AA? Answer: [O II]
